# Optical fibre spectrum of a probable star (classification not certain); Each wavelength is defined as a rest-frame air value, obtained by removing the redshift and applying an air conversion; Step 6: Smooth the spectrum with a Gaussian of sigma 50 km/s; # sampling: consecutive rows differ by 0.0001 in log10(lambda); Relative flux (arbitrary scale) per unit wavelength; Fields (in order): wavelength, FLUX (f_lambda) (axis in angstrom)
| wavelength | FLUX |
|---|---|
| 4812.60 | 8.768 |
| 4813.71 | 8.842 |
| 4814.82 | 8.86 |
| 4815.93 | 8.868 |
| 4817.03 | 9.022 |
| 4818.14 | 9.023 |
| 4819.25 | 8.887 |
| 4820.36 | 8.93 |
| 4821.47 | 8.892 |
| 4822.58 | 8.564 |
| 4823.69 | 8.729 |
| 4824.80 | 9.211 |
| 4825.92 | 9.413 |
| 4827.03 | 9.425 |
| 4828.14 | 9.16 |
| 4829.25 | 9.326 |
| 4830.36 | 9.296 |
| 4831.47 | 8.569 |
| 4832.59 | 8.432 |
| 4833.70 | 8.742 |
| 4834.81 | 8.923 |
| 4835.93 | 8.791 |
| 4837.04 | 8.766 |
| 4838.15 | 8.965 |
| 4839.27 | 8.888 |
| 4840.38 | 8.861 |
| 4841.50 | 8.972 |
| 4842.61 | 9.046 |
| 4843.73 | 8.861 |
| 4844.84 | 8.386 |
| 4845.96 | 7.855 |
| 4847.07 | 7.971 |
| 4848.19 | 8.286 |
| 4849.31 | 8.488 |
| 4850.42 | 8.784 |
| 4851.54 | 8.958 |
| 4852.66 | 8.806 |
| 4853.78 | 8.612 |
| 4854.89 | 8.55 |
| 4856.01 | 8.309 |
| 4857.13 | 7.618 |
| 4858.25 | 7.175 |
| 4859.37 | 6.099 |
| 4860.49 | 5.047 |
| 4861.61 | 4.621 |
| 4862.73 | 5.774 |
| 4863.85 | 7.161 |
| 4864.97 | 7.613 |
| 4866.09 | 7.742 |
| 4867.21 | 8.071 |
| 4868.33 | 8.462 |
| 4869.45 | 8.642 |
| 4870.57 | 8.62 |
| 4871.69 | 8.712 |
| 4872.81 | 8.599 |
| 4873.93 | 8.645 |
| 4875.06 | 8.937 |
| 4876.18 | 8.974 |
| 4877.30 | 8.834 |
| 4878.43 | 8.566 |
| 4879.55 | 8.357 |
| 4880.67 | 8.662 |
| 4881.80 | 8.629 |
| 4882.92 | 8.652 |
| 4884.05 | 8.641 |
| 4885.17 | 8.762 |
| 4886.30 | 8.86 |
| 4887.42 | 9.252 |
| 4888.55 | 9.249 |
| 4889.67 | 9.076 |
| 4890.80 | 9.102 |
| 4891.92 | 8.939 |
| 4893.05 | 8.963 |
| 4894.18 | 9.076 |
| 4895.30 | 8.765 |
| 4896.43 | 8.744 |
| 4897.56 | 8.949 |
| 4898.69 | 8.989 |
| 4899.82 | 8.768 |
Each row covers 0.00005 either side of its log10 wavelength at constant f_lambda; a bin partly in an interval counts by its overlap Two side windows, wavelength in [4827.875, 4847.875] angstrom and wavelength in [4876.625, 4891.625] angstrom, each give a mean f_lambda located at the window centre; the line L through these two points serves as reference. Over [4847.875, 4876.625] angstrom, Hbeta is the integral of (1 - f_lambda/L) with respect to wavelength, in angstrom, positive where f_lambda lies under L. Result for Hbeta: 3.0 angstrom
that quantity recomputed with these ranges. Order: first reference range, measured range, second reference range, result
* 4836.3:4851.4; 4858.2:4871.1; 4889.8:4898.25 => 2.5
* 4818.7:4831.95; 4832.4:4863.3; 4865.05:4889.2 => 2.7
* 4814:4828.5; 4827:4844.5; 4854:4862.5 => -1.7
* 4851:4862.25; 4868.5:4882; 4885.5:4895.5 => -0.6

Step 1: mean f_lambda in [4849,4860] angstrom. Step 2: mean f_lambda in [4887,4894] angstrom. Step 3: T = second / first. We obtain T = 1.1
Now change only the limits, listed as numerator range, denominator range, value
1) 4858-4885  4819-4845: 0.89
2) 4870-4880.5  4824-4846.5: 0.98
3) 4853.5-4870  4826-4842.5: 0.81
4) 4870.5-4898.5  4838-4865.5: 1.12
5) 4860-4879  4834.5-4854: 0.90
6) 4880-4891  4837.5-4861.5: 1.09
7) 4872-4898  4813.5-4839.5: 0.99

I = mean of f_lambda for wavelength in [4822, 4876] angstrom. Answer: 8.33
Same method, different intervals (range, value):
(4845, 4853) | 8.43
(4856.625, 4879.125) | 7.7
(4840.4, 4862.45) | 7.91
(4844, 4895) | 8.26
